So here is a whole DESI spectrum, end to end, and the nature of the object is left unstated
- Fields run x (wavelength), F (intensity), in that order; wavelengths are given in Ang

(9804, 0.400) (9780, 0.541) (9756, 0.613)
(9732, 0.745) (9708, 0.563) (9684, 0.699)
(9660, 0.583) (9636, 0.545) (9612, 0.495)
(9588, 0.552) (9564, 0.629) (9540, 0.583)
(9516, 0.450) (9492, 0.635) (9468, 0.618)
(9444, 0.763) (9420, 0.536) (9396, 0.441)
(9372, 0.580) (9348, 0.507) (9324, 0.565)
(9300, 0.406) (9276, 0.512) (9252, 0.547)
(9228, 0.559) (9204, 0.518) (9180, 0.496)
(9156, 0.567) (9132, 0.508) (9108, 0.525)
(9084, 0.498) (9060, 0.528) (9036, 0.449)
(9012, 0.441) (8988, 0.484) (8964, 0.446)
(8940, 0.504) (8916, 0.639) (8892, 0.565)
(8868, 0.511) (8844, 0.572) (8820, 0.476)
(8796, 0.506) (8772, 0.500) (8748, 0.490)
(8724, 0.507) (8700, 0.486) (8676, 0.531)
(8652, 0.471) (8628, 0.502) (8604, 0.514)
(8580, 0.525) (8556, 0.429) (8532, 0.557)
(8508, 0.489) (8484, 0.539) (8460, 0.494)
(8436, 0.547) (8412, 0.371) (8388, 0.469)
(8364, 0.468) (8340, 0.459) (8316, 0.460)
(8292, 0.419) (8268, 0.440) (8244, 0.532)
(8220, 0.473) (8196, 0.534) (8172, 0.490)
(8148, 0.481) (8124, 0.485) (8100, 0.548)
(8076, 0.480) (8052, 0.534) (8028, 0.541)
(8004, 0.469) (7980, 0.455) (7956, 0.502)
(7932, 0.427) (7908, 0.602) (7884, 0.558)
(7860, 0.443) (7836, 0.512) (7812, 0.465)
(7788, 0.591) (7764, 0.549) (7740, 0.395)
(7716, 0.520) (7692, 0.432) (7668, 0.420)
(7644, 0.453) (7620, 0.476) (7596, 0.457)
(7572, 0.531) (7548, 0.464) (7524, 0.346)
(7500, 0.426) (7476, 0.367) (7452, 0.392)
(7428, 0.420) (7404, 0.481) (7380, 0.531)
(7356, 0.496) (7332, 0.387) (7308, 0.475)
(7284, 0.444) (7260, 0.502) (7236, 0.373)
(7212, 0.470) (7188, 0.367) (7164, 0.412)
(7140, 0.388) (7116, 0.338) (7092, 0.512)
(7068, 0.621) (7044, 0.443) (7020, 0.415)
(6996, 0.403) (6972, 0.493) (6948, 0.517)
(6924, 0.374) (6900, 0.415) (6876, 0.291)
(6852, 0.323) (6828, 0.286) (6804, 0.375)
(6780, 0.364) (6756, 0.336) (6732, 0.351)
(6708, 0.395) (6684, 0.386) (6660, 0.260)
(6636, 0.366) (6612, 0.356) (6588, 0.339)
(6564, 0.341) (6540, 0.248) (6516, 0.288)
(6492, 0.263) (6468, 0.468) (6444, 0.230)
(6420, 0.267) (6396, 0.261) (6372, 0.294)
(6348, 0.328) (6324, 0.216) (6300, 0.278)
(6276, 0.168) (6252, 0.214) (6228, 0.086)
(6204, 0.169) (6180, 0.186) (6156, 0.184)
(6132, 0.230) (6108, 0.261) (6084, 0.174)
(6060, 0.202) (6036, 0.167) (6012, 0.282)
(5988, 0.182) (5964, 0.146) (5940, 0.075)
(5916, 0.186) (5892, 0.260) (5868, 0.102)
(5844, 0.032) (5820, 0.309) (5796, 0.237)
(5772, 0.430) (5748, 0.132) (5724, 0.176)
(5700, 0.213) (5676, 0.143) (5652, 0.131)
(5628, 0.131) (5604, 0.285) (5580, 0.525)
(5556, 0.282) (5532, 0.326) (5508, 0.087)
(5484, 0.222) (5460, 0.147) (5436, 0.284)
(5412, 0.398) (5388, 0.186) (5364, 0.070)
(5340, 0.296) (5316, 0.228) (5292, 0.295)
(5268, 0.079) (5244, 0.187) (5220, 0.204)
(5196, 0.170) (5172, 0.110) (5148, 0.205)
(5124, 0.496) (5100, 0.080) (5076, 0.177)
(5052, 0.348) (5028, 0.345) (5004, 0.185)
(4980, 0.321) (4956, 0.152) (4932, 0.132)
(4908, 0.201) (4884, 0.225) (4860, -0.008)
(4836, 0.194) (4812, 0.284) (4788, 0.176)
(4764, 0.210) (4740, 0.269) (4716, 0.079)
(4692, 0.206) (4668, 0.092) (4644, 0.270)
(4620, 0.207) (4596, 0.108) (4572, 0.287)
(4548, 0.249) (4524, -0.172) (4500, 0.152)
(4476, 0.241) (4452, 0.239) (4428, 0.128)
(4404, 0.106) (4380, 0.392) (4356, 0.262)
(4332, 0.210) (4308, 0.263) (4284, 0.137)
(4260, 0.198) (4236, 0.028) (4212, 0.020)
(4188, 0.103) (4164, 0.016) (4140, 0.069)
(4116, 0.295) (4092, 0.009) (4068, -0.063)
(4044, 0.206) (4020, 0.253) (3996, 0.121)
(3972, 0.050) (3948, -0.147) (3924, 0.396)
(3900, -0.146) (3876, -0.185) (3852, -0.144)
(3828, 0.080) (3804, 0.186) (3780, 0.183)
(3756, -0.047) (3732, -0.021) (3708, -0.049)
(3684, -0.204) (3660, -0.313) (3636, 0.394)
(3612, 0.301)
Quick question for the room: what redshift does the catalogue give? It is 0.733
